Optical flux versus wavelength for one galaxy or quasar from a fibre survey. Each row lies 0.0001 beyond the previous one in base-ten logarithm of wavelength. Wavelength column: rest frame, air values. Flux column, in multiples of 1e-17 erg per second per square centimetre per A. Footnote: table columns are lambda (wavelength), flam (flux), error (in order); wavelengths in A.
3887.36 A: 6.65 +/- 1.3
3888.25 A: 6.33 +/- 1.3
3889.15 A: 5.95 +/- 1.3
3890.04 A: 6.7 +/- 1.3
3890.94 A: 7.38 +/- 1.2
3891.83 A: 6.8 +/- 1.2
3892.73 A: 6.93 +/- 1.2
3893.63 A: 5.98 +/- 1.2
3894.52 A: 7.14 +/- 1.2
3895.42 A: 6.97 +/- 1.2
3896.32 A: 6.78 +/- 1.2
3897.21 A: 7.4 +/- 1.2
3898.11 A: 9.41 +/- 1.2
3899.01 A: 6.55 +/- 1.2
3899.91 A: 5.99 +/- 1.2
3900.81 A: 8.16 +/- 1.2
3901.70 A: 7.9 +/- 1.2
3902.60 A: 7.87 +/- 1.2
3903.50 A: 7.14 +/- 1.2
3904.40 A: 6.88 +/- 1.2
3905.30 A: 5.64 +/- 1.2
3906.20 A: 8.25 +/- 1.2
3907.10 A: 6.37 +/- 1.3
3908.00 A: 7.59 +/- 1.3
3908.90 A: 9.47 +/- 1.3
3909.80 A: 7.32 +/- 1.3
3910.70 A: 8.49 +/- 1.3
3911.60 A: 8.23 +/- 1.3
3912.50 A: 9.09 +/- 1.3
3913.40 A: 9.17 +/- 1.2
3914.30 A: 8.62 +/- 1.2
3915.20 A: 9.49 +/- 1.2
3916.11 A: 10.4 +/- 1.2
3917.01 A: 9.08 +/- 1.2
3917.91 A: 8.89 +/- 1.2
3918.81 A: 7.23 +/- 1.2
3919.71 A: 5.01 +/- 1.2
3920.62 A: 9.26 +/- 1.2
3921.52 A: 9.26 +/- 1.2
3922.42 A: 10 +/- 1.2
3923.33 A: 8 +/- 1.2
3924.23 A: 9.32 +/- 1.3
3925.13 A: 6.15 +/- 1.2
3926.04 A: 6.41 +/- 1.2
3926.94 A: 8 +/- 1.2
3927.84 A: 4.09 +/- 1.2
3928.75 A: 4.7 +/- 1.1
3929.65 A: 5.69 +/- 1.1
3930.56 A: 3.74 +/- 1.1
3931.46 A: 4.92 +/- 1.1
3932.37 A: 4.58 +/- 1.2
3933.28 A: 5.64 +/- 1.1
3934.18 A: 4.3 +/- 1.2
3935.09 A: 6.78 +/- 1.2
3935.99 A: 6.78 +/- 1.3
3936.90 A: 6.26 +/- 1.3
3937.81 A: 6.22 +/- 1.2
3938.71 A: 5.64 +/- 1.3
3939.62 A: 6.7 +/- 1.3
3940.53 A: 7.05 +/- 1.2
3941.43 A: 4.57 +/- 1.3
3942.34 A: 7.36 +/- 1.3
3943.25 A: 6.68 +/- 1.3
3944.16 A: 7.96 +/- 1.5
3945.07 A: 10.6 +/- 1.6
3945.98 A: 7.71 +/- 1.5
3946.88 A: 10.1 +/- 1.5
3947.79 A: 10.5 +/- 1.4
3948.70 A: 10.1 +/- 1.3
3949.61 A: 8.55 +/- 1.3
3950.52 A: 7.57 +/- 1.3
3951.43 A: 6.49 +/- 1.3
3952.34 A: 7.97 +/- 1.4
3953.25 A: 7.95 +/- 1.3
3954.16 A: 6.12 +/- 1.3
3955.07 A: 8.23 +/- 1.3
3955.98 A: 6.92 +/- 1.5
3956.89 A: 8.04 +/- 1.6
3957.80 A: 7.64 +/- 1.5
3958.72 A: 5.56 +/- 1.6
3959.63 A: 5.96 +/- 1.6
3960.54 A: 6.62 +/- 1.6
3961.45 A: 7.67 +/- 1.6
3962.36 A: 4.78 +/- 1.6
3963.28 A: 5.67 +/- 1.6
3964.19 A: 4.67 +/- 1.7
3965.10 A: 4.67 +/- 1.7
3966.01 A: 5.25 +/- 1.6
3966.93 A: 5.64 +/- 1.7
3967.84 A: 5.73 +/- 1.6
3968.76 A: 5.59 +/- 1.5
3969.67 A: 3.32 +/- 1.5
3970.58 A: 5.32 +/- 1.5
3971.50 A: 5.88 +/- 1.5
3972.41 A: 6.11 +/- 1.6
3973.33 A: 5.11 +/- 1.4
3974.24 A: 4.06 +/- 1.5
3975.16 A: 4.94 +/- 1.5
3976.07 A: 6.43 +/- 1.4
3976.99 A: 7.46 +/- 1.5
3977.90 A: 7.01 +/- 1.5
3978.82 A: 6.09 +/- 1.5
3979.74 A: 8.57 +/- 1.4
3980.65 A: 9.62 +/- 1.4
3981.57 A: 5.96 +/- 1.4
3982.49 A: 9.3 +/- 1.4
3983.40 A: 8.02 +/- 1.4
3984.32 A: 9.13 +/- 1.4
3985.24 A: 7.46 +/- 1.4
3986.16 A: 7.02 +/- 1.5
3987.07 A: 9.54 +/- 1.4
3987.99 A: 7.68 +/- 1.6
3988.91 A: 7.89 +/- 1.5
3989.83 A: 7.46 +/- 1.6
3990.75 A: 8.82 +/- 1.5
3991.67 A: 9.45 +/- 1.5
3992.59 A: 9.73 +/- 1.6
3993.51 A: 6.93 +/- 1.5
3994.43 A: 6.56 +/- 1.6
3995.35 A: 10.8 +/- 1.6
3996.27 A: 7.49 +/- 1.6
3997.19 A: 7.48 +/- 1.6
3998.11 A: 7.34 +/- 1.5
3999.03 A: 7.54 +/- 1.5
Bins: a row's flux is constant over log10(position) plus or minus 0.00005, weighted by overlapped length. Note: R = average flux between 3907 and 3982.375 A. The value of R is 6.98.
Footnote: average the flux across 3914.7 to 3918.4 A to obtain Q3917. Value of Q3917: 9.43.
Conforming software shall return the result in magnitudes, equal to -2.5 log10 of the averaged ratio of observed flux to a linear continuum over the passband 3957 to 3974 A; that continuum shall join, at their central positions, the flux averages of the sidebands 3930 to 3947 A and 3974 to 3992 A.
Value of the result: 0.25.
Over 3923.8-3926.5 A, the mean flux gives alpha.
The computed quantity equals 7.28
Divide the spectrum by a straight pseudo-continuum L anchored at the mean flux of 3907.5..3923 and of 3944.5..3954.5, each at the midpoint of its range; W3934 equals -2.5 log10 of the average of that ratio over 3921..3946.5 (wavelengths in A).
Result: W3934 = 0.28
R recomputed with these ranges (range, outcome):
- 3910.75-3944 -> 7.06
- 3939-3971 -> 6.89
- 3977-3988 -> 7.94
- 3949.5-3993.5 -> 6.88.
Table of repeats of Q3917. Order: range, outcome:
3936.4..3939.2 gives 6.05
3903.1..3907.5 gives 6.85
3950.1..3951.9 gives 7.03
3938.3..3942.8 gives 6.27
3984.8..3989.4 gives 7.92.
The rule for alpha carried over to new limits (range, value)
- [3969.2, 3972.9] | 5.16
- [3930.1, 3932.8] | 4.41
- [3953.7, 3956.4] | 7.1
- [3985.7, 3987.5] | 8.29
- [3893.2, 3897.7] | 6.89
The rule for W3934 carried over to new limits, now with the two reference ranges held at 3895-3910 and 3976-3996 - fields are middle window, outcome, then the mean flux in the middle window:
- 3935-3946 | 0.116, 6.92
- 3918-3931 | 0.088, 6.98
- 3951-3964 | 0.156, 6.79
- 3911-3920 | -0.147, 8.59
